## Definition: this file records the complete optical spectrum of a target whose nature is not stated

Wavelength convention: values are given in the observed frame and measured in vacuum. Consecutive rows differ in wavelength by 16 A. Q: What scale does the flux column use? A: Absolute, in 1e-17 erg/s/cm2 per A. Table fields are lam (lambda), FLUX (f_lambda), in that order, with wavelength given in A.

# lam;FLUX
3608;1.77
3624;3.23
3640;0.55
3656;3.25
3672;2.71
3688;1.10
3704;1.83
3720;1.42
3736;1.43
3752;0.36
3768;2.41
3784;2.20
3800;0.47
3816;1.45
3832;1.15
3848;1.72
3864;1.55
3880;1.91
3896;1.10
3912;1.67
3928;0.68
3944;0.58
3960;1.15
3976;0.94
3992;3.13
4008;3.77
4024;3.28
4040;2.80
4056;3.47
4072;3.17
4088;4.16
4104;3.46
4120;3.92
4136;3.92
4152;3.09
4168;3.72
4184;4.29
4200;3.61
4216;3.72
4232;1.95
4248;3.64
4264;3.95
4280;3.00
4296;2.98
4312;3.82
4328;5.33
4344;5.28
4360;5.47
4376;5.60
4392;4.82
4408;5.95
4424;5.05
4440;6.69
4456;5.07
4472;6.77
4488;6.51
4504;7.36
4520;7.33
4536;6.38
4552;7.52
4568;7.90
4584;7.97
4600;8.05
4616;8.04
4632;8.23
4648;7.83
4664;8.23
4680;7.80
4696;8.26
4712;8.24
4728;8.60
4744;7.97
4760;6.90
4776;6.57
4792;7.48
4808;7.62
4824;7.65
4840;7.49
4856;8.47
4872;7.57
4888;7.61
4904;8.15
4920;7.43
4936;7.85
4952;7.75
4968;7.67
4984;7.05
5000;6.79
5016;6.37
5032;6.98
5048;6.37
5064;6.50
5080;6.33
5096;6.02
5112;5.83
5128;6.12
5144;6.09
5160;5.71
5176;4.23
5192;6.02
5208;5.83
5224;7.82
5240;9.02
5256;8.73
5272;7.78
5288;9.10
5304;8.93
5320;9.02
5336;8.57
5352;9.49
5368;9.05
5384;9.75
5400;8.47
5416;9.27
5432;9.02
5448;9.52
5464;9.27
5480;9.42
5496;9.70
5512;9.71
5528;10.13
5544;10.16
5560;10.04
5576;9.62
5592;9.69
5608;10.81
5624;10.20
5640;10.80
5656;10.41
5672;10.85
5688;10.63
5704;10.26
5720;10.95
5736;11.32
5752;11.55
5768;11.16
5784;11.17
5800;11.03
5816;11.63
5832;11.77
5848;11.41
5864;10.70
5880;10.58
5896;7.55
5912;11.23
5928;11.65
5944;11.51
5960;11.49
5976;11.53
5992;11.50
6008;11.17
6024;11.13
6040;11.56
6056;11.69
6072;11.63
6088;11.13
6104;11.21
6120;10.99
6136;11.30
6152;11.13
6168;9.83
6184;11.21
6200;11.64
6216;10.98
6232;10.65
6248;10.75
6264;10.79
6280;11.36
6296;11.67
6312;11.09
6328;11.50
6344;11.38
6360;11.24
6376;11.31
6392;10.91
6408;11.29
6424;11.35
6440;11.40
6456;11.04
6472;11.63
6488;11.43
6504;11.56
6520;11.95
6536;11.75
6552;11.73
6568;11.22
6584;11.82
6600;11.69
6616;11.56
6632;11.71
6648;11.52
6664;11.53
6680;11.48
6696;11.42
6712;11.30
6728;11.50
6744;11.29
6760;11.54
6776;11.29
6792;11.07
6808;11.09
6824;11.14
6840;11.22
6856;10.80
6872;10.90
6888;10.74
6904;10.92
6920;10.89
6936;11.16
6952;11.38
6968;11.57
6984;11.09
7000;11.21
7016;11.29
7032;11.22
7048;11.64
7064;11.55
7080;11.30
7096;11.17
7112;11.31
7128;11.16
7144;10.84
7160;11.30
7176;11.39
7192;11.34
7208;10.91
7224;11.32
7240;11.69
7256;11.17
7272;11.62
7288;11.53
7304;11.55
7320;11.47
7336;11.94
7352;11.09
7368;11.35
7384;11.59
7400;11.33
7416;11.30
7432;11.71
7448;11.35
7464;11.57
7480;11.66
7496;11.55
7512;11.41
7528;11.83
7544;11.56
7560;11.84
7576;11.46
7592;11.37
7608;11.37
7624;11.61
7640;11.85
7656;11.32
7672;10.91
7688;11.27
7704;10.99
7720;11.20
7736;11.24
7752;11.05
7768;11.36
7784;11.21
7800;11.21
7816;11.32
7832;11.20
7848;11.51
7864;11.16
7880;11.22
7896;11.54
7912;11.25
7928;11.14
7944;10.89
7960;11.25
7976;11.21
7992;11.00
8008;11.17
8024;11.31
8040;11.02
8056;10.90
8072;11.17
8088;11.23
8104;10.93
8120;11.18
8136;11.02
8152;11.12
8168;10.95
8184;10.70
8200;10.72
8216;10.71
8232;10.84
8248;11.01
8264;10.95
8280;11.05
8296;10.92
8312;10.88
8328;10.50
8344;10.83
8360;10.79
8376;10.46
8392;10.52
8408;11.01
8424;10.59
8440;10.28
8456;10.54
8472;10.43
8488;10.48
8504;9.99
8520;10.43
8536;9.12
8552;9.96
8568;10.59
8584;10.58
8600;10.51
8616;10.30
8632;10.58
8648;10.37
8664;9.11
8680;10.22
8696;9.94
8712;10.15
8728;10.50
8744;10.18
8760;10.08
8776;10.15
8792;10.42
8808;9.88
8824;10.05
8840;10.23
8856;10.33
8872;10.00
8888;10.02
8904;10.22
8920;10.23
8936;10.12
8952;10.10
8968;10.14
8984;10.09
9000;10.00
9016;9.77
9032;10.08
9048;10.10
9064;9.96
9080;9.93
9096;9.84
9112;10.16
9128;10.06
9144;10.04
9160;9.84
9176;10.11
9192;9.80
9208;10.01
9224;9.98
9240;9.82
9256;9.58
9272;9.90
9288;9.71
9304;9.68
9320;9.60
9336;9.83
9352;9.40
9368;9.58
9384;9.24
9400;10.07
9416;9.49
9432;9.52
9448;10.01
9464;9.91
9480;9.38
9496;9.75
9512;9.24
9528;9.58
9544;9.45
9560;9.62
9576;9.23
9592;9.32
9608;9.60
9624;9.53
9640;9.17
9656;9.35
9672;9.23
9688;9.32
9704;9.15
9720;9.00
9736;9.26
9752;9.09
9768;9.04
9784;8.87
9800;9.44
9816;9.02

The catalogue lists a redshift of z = 0.00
